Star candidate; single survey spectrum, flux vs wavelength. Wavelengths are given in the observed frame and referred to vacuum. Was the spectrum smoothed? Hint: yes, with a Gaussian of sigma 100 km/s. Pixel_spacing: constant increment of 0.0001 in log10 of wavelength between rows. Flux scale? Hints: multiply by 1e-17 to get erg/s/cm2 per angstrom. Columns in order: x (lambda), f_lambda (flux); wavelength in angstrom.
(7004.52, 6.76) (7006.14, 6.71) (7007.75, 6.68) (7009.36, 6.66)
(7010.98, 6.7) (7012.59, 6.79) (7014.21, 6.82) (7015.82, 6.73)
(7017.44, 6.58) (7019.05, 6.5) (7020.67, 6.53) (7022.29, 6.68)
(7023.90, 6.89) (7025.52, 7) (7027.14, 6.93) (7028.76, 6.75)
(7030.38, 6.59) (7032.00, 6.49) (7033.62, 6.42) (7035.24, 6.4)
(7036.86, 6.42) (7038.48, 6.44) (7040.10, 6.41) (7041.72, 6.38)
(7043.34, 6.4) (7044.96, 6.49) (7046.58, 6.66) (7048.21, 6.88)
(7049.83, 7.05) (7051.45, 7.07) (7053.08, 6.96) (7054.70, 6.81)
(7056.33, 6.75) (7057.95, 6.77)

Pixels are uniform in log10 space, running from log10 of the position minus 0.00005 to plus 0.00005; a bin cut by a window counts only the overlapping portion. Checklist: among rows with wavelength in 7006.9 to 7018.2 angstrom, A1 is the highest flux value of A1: 6.82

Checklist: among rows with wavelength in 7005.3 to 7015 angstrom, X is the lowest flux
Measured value 6.66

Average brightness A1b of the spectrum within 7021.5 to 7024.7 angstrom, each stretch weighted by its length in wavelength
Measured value 6.8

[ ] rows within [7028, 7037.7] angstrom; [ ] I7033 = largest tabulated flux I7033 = 6.75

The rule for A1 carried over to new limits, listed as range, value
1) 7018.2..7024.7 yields 6.89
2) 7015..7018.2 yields 6.73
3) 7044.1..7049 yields 6.88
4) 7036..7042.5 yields 6.44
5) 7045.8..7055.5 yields 7.07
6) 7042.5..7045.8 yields 6.49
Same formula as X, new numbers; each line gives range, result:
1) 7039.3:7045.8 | 6.38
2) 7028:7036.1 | 6.4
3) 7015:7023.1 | 6.5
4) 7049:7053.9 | 6.96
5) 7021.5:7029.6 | 6.68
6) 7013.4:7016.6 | 6.73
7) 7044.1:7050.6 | 6.49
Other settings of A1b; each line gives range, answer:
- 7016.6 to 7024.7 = 6.64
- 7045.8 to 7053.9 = 6.92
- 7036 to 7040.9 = 6.43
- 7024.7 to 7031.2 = 6.81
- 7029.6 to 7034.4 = 6.5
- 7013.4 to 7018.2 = 6.71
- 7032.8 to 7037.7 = 6.41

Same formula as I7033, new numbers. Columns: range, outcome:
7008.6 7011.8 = 6.7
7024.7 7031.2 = 7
